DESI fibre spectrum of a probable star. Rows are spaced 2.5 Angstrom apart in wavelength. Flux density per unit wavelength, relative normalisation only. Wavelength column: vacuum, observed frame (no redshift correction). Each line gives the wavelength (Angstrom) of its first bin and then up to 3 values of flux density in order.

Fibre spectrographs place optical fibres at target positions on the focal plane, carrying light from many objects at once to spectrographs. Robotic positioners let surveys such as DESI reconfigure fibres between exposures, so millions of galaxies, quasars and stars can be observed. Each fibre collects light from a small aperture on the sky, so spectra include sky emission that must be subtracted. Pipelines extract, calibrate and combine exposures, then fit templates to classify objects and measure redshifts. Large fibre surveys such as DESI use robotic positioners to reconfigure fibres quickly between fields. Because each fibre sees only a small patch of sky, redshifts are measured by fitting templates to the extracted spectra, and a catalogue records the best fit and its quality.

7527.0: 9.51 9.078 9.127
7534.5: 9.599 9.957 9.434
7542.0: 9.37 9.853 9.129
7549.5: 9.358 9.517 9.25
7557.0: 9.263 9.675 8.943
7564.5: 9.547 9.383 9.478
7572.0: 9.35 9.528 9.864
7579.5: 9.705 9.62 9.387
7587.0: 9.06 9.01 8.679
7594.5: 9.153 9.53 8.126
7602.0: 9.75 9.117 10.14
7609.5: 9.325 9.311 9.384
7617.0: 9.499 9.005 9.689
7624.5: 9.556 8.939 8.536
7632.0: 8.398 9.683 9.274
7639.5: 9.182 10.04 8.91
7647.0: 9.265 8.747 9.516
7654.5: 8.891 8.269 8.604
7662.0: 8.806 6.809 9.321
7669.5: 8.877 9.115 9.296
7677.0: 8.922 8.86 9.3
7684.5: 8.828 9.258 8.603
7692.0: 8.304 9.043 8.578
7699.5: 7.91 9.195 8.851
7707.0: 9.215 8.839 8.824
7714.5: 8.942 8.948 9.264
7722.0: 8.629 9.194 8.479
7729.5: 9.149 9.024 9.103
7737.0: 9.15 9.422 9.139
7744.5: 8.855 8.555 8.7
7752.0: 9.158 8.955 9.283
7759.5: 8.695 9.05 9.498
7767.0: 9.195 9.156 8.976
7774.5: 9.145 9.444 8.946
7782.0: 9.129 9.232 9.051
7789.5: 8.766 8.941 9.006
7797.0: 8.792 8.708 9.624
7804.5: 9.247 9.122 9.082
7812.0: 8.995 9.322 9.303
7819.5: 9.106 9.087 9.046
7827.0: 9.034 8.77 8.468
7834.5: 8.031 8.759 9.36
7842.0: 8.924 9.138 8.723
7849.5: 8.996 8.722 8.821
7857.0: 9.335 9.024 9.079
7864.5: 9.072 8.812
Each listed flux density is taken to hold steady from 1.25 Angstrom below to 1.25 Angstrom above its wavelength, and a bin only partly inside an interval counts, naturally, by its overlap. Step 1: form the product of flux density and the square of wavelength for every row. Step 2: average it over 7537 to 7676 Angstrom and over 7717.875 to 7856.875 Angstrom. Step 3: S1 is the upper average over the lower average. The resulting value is 1.03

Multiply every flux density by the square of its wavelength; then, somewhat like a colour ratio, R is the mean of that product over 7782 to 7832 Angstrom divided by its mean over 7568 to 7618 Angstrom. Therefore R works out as 1.0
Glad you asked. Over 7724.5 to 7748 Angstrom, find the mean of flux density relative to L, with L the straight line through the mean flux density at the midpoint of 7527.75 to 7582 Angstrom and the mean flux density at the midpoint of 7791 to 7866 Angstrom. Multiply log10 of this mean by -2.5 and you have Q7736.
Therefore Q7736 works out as 0.017 mag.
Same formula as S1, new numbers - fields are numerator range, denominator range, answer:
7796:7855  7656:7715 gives 1.06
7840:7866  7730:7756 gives 1.03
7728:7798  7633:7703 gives 1.04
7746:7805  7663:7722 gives 1.05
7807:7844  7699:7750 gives 1.03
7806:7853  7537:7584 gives 1.01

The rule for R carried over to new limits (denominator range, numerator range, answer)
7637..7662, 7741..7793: 1.03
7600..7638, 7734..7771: 1.01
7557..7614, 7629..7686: 0.97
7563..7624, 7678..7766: 0.99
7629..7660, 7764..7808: 1.04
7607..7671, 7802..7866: 1.04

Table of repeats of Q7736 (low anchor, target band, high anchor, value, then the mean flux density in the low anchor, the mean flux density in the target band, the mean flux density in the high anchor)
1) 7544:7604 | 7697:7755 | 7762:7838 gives 0.02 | 9.33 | 8.93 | 9.03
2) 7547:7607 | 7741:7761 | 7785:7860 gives 0.02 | 9.33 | 8.92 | 8.98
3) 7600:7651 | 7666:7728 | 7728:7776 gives 0.03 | 9.27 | 8.9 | 9.06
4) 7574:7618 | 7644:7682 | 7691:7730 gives 0.03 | 9.34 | 8.83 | 8.83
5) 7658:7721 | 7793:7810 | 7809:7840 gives -0.02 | 8.82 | 9.08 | 8.94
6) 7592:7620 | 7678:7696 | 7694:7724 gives 0.01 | 9.28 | 8.88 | 8.86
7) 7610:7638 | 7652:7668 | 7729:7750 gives 0.08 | 9.21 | 8.52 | 9.02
